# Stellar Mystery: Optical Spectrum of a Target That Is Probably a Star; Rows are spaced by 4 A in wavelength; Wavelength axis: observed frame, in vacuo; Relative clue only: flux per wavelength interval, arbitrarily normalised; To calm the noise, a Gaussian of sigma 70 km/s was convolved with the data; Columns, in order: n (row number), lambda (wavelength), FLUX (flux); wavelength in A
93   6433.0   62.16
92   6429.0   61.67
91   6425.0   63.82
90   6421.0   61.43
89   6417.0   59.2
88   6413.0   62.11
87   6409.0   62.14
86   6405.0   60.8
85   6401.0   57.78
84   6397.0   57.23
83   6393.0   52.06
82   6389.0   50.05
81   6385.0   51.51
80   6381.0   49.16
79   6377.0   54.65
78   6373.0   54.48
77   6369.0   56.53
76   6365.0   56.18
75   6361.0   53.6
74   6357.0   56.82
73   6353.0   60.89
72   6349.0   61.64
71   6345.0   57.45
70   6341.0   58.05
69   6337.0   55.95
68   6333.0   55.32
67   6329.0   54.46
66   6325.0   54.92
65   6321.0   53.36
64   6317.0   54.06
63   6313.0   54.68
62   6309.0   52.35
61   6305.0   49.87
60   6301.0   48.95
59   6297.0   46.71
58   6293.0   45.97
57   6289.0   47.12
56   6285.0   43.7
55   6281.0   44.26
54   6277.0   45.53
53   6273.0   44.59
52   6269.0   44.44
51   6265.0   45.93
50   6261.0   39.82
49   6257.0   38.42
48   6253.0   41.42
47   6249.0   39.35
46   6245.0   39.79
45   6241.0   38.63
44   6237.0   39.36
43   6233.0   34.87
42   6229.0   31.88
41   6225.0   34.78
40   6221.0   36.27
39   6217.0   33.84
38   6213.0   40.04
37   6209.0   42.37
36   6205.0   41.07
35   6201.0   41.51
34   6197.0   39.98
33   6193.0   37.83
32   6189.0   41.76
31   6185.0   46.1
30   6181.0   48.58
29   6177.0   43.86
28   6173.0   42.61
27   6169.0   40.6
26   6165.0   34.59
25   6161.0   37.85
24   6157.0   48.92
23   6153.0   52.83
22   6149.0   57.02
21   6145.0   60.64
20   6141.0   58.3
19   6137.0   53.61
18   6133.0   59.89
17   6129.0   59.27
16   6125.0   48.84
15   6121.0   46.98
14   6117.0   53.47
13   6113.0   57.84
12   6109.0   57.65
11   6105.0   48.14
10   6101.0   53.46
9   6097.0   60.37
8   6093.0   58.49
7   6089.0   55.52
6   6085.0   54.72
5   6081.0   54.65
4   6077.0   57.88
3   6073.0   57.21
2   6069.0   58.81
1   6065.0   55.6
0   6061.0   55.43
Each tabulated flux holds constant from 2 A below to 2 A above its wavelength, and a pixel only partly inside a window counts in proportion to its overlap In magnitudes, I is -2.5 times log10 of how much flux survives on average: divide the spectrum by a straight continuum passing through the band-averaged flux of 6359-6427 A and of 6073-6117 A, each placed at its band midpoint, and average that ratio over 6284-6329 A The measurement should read 0.12 mag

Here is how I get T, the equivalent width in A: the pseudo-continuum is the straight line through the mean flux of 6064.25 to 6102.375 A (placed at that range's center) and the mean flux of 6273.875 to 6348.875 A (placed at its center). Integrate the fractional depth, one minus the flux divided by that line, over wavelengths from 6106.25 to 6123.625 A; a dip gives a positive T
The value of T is 0.8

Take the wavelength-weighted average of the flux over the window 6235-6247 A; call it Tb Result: 39.3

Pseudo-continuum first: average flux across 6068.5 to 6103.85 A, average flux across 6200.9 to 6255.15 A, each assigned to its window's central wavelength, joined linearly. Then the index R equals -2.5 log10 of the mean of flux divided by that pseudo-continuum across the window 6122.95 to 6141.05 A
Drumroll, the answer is -0.11 mag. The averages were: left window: 56.5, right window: 38.1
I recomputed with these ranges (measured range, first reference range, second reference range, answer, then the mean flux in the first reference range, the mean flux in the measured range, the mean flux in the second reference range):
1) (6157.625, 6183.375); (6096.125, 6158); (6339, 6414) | 0.299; 54.8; 41.8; 56.4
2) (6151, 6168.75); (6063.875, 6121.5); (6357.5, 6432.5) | 0.279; 55.6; 43.3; 57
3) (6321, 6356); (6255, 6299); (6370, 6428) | -0.130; 44.2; 57.1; 57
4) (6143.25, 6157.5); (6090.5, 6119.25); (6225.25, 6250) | -0.128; 55.6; 55.4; 37.1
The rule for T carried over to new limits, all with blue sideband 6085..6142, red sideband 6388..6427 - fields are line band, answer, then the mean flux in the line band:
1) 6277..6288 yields 2.44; 44.5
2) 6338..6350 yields -0.11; 58.6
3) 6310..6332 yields 1.33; 54.3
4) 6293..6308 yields 2.37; 48.4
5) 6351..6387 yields 2.16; 54.9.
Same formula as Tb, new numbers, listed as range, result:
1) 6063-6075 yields 57.2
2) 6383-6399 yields 52.7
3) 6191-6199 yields 38.9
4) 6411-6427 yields 61.6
